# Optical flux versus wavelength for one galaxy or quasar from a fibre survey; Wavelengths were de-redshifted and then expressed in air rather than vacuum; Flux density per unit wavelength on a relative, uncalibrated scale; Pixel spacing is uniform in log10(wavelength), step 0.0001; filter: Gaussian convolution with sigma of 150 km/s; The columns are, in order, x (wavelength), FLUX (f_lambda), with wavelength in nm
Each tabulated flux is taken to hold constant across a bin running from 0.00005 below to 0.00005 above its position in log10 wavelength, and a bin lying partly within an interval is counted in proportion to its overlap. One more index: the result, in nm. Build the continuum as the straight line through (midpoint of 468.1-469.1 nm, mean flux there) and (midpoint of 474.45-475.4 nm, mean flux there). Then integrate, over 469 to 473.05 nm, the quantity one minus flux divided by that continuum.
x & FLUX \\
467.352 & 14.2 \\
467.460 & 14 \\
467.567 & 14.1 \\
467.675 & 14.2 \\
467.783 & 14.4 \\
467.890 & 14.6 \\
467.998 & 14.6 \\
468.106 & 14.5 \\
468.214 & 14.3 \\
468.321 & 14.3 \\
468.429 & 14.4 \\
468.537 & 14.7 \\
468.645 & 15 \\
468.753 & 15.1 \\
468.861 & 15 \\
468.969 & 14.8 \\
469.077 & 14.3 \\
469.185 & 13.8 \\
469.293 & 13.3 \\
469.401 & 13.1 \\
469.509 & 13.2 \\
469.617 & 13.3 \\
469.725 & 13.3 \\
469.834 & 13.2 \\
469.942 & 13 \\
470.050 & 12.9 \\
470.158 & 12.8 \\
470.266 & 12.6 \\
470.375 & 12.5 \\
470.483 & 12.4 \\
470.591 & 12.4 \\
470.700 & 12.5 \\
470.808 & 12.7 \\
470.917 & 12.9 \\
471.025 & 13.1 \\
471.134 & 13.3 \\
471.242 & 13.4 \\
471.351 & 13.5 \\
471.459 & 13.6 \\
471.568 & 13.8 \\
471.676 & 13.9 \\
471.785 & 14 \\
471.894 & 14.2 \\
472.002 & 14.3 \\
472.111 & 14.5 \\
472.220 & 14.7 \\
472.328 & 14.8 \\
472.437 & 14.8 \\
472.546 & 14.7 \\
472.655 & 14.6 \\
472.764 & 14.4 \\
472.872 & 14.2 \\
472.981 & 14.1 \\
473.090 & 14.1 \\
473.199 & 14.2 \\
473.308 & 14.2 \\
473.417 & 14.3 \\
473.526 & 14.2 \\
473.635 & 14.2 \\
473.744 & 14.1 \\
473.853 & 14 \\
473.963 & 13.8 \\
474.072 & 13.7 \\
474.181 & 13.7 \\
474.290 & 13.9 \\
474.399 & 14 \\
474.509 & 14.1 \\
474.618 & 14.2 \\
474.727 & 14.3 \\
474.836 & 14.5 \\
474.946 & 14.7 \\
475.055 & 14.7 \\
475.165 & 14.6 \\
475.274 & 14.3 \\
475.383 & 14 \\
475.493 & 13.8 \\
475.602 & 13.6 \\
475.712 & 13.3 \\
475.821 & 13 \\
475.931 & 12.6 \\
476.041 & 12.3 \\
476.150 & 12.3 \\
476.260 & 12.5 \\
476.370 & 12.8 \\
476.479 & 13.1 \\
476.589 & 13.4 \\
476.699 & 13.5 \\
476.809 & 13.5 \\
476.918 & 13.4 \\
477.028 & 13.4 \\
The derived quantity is 0.27 nm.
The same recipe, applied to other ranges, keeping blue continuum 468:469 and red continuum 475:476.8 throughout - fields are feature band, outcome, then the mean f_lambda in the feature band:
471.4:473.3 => -0.040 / 14.3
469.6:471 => 0.151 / 12.8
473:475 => -0.062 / 14.1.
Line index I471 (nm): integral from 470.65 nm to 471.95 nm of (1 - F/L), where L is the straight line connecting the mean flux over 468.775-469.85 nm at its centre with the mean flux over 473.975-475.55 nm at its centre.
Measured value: 0.048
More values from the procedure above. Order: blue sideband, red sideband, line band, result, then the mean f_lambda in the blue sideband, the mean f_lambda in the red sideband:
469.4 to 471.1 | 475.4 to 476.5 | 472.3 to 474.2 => -0.194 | 12.9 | 13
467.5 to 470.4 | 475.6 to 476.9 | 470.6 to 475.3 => -0.221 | 13.9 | 13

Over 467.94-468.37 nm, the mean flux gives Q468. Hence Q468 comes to 14.4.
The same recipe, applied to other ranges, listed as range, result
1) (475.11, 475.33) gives 14.5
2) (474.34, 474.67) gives 14.1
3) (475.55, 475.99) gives 13.1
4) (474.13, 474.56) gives 13.9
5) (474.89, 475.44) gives 14.4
